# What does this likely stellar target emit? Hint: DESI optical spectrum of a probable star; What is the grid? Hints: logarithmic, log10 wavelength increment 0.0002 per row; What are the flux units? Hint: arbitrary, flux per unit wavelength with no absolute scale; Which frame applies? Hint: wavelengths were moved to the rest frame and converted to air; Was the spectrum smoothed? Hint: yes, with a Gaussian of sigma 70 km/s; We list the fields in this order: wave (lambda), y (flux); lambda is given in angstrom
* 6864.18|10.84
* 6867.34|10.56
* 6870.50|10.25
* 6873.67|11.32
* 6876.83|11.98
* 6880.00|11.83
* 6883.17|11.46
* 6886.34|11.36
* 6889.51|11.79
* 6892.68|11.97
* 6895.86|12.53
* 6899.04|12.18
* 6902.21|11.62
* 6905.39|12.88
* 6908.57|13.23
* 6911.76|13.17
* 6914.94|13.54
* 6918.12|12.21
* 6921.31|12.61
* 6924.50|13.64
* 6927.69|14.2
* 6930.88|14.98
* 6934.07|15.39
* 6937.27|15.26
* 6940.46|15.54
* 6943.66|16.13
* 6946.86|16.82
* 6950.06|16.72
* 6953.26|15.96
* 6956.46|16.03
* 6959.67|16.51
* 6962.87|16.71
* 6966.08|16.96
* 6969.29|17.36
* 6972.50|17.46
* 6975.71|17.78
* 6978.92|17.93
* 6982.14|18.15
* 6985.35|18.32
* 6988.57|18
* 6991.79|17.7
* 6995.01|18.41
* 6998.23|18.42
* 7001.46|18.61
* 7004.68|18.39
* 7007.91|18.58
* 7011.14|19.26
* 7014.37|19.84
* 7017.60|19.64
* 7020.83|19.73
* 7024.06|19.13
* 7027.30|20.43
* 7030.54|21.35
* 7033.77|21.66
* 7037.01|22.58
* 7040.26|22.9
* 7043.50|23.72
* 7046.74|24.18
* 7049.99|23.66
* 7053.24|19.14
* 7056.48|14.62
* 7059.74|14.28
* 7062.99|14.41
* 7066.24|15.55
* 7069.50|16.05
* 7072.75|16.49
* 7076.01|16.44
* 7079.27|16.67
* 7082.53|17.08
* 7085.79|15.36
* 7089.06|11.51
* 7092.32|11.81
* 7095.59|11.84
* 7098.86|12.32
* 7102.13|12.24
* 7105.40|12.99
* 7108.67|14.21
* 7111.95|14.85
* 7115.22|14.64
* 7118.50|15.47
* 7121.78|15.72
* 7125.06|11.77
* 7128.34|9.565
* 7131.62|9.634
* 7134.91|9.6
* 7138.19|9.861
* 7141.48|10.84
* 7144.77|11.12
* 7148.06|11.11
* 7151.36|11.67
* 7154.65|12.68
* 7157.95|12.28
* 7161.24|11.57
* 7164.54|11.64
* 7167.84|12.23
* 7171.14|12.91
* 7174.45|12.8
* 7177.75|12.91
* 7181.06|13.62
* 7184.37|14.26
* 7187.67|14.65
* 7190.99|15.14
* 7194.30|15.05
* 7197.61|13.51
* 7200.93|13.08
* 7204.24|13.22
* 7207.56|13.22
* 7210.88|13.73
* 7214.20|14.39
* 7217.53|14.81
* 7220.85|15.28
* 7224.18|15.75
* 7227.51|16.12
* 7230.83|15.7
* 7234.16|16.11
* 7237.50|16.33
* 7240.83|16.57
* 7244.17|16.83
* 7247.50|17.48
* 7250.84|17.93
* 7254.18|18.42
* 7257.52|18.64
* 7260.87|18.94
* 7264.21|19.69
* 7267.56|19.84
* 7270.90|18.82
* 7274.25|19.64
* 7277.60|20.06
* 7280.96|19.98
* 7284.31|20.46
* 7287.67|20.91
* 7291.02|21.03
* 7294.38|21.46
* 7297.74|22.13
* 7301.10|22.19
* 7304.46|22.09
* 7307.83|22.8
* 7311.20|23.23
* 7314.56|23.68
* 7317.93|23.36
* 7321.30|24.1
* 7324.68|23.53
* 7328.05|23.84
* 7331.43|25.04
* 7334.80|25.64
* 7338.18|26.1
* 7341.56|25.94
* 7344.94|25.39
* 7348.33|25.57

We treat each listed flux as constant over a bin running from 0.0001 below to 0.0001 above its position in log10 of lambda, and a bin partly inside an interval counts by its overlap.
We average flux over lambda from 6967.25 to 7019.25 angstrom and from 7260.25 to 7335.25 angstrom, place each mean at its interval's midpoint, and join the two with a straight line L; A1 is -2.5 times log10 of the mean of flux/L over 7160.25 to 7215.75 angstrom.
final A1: 0.46 mag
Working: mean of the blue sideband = 18.4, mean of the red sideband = 21.8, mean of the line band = 13.4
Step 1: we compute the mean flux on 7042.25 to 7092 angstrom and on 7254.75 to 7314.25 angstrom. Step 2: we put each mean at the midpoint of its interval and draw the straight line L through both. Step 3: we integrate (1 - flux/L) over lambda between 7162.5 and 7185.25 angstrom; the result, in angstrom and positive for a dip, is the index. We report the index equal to 7.3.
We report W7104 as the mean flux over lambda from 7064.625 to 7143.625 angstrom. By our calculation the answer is 13.4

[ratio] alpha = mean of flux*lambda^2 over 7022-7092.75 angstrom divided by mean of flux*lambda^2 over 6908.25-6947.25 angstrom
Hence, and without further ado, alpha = 1.32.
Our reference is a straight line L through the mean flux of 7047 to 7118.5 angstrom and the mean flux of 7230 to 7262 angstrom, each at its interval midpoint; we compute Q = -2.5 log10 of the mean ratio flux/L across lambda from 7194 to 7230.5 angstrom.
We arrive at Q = 0.17 mag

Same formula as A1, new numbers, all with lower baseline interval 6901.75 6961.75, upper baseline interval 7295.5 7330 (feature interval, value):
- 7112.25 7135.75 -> 0.44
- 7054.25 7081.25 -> 0.13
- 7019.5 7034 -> -0.21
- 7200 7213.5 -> 0.47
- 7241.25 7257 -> 0.22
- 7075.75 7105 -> 0.30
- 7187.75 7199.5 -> 0.37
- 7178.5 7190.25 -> 0.39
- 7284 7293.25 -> 0.08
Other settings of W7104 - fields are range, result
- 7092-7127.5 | 13.4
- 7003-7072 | 19.4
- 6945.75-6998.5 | 17.3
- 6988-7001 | 18.2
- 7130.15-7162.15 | 11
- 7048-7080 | 16.8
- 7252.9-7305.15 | 20.3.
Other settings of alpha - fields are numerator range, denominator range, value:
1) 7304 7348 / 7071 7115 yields 1.83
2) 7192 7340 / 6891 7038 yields 1.25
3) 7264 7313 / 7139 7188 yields 1.77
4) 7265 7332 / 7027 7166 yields 1.54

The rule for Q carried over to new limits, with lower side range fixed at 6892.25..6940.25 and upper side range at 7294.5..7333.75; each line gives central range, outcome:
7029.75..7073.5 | -0.16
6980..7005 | -0.19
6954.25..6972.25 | -0.15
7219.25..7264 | 0.25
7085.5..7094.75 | 0.38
